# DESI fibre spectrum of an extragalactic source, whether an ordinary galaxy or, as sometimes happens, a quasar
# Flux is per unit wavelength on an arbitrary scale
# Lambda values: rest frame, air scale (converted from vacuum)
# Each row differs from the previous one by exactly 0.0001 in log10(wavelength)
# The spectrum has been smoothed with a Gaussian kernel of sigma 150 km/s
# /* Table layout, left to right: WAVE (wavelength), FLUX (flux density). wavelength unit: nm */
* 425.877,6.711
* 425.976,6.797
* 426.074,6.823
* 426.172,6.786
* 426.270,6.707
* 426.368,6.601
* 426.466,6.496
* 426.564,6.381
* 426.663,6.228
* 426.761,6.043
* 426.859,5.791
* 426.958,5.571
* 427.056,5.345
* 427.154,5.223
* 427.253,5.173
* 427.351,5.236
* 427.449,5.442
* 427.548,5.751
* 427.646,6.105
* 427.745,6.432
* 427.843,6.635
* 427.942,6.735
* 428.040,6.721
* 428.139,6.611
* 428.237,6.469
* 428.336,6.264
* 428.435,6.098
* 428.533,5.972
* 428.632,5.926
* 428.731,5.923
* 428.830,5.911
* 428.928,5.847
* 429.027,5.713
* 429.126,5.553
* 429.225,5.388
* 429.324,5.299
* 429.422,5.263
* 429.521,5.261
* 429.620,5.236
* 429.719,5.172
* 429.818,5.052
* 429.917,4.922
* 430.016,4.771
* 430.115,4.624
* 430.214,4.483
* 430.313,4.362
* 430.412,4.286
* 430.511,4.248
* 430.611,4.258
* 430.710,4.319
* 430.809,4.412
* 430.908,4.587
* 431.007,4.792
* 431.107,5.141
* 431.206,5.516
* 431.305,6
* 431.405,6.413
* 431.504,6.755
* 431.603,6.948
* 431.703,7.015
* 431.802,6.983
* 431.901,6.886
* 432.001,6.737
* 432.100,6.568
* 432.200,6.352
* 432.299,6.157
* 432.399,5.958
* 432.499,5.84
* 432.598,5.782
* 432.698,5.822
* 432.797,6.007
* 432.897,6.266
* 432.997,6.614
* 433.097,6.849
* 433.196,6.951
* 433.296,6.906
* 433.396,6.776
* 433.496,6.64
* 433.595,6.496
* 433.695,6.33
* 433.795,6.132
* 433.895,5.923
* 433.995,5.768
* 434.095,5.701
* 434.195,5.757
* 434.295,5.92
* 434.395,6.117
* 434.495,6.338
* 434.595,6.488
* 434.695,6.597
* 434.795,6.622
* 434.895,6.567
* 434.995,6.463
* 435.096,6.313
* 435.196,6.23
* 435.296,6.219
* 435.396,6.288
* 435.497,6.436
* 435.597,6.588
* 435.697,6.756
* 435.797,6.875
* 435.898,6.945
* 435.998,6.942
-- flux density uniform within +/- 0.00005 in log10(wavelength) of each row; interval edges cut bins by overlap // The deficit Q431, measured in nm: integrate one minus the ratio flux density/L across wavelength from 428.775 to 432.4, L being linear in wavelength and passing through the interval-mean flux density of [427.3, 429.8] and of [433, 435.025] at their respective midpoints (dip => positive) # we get 0.34 nm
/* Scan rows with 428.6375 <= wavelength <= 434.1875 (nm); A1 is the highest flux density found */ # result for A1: 7.015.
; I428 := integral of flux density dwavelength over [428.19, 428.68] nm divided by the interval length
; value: 6.14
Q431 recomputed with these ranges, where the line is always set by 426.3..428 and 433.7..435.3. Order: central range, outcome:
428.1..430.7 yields 0.307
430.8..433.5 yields -0.043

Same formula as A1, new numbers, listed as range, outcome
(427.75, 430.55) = 6.735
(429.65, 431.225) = 5.516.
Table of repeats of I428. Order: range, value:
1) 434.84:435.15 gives 6.44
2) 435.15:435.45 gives 6.24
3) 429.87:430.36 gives 4.63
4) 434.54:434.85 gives 6.57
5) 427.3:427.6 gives 5.49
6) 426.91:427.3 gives 5.33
